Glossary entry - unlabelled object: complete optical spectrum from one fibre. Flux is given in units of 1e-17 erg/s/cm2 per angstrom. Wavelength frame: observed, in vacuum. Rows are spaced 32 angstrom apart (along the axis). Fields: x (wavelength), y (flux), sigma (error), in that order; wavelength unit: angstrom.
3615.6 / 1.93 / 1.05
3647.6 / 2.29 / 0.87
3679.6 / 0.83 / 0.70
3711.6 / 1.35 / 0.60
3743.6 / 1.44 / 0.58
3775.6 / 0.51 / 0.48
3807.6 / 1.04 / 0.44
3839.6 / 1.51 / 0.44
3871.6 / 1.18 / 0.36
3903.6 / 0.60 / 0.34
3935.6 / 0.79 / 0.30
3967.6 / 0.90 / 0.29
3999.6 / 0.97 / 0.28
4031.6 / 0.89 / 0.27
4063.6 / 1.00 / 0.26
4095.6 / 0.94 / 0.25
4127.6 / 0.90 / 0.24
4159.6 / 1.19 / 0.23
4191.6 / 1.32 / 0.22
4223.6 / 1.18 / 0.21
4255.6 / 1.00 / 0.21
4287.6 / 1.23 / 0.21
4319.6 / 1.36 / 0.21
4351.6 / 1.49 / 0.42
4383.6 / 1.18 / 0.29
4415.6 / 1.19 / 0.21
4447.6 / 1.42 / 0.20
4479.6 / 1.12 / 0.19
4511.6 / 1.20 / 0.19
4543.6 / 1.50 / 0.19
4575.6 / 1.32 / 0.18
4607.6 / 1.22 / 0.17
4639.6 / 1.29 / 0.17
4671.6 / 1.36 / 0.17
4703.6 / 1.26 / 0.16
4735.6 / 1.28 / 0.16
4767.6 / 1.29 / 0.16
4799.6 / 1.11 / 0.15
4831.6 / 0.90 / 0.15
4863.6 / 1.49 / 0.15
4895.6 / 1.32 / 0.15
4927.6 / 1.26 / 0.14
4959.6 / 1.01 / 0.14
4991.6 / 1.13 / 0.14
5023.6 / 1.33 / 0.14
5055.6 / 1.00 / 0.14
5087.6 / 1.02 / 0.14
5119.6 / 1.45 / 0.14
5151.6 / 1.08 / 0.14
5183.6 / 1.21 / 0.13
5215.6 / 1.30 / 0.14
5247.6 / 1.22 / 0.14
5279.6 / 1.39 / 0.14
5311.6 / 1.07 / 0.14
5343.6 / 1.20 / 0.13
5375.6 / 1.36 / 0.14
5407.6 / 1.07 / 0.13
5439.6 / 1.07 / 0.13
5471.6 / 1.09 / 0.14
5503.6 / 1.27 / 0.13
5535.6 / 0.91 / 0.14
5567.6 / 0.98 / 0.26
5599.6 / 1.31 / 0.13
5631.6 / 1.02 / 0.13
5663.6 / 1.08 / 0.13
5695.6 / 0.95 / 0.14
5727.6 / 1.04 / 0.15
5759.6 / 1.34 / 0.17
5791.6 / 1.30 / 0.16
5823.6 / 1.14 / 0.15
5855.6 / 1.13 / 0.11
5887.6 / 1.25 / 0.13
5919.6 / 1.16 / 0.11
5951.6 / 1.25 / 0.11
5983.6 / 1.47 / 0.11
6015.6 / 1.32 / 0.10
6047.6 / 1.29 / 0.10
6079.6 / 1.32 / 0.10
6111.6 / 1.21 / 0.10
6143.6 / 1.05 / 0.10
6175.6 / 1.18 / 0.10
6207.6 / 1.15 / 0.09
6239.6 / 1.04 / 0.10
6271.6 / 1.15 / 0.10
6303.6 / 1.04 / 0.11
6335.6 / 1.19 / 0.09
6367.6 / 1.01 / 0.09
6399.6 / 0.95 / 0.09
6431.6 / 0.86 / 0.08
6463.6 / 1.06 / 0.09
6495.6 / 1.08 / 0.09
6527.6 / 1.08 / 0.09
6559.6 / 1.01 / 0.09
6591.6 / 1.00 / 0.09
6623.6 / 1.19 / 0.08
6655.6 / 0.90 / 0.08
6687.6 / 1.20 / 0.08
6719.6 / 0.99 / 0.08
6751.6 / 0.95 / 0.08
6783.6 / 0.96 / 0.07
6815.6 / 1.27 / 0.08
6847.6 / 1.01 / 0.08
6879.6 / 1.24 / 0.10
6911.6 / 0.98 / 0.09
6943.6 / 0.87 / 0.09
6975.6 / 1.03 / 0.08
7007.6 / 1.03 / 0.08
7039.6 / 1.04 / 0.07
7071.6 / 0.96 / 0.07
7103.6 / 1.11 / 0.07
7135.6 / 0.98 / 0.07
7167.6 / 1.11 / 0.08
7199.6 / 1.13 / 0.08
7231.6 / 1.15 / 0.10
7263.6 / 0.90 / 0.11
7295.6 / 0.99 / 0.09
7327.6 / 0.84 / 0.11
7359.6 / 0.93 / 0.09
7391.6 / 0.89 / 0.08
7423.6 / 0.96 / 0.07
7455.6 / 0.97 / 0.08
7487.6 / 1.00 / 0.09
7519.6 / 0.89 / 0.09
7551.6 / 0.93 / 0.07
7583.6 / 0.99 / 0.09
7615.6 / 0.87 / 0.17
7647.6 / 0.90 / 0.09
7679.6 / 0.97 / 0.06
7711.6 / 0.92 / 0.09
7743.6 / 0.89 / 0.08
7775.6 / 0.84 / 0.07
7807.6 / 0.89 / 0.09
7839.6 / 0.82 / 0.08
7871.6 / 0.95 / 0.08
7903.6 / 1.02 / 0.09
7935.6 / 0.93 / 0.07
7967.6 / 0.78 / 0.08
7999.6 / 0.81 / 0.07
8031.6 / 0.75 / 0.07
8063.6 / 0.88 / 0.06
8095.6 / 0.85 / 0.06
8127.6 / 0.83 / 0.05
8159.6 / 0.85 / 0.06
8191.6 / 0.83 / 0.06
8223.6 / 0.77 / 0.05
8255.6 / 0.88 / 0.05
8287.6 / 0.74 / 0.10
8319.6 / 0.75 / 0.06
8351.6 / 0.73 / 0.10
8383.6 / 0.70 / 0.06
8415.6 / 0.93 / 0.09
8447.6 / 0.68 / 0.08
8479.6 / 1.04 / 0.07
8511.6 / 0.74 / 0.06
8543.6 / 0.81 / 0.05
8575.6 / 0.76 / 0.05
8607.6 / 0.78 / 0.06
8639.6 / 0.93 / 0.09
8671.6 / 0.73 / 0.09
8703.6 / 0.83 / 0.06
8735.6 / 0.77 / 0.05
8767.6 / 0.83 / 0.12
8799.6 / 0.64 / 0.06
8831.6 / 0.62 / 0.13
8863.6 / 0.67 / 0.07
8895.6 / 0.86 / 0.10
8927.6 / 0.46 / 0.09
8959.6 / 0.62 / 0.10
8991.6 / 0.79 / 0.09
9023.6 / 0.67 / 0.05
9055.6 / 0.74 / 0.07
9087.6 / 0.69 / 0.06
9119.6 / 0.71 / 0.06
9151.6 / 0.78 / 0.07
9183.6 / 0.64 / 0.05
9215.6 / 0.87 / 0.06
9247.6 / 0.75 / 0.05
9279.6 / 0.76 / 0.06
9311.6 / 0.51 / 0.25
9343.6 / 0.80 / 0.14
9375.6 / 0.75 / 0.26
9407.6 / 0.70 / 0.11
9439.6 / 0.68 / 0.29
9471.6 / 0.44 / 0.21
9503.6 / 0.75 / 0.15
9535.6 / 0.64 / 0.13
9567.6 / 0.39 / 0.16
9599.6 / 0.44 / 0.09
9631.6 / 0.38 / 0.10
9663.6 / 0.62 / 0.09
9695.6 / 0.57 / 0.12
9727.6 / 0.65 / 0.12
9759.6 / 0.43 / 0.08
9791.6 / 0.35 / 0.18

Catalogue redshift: 0.039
